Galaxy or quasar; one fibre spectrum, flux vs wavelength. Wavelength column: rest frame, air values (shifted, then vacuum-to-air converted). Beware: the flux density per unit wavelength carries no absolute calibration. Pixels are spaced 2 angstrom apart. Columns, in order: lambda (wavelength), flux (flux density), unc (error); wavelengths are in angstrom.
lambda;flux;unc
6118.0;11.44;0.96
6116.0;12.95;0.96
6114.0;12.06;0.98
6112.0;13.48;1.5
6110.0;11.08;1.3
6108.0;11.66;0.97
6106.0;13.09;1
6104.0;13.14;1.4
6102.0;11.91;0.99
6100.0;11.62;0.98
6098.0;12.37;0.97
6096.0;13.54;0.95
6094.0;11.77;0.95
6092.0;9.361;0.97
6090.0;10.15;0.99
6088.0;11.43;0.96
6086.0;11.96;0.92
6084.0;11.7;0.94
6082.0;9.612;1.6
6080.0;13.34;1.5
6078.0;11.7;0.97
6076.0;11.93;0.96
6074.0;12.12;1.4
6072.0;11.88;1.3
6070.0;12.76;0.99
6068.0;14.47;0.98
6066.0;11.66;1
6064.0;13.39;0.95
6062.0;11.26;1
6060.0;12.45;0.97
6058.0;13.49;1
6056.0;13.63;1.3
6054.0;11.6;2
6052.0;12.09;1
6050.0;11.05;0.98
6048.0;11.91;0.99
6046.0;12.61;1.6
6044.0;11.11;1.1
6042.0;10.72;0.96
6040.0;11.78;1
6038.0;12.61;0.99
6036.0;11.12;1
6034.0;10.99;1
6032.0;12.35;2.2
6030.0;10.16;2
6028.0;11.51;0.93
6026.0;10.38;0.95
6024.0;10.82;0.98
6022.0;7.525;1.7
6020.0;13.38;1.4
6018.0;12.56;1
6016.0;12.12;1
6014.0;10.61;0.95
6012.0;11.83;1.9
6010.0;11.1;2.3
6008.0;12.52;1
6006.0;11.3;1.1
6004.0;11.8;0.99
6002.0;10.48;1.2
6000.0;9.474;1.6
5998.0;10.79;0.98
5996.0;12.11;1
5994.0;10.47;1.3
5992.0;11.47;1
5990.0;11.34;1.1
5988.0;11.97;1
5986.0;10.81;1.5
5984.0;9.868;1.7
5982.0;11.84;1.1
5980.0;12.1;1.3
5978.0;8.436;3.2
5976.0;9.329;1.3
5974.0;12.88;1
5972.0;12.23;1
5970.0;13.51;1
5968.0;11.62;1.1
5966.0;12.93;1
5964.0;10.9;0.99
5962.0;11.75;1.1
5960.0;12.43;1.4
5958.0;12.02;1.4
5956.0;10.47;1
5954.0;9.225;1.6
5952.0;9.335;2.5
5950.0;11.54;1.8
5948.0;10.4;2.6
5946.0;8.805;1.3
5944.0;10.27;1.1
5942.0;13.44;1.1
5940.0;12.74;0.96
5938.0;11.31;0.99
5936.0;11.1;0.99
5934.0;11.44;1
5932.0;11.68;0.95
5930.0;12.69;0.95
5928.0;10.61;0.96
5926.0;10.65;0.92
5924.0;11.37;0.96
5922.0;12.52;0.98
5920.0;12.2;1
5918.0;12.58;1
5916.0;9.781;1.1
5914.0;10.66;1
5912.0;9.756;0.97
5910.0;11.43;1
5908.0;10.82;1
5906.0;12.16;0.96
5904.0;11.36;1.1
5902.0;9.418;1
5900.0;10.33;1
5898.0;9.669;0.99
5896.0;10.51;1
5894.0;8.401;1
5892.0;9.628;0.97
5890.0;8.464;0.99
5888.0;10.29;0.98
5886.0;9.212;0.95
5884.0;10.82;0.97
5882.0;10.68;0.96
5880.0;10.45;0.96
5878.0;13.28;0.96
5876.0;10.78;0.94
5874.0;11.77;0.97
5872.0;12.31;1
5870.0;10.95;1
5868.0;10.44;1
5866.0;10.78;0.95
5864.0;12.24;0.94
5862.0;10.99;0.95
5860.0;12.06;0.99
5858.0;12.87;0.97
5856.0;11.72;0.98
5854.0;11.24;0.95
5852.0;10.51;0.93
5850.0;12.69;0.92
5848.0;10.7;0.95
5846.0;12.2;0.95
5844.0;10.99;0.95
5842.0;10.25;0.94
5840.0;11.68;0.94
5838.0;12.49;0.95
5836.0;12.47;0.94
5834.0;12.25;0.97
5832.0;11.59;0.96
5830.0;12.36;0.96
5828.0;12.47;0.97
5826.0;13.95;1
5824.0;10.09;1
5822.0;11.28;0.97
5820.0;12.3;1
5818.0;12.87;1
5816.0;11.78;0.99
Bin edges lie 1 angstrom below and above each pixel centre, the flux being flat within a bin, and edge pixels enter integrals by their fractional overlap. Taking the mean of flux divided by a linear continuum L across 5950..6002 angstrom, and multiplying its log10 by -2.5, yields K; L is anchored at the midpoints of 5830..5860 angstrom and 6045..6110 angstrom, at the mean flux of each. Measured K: 0.07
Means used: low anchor 11.7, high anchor 12.1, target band 11.2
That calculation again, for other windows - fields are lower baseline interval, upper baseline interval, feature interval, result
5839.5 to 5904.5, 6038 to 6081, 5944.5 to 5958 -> 0.135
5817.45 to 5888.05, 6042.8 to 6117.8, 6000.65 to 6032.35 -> 0.066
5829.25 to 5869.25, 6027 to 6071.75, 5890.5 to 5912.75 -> 0.143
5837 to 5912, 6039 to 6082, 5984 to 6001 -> 0.072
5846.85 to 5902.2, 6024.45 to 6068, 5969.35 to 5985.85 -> 0.024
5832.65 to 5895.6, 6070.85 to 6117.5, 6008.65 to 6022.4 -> 0.014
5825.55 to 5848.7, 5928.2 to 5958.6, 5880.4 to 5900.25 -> 0.173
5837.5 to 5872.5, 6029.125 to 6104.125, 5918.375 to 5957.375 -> 0.044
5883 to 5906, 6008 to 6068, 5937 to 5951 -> -0.067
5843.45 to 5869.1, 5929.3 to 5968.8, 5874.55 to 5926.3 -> 0.072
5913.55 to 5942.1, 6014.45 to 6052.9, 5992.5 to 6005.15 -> 0.057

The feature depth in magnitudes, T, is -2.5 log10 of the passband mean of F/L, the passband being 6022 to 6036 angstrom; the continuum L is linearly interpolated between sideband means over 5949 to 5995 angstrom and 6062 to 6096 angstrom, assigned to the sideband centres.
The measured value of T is 0.08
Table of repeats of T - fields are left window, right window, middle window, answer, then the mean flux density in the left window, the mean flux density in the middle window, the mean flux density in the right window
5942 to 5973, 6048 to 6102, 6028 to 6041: 0.02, 11.2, 11.5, 12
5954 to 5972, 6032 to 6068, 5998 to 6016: 0.07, 11.8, 11.2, 12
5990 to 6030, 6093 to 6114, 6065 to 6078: -0.04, 11.1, 12.4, 12.4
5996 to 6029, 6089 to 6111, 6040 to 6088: -0.05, 11.2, 12.1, 11.8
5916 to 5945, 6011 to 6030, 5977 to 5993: 0.04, 11.7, 11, 11.1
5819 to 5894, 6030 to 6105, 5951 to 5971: 0.02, 11.3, 11.4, 11.9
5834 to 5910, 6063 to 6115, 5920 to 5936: -0.03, 11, 11.6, 12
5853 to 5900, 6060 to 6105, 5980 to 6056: 0.03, 10.8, 11.3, 12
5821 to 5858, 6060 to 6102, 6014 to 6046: 0.05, 11.7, 11.3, 11.9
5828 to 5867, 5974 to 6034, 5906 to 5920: 0.04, 11.7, 11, 11.1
